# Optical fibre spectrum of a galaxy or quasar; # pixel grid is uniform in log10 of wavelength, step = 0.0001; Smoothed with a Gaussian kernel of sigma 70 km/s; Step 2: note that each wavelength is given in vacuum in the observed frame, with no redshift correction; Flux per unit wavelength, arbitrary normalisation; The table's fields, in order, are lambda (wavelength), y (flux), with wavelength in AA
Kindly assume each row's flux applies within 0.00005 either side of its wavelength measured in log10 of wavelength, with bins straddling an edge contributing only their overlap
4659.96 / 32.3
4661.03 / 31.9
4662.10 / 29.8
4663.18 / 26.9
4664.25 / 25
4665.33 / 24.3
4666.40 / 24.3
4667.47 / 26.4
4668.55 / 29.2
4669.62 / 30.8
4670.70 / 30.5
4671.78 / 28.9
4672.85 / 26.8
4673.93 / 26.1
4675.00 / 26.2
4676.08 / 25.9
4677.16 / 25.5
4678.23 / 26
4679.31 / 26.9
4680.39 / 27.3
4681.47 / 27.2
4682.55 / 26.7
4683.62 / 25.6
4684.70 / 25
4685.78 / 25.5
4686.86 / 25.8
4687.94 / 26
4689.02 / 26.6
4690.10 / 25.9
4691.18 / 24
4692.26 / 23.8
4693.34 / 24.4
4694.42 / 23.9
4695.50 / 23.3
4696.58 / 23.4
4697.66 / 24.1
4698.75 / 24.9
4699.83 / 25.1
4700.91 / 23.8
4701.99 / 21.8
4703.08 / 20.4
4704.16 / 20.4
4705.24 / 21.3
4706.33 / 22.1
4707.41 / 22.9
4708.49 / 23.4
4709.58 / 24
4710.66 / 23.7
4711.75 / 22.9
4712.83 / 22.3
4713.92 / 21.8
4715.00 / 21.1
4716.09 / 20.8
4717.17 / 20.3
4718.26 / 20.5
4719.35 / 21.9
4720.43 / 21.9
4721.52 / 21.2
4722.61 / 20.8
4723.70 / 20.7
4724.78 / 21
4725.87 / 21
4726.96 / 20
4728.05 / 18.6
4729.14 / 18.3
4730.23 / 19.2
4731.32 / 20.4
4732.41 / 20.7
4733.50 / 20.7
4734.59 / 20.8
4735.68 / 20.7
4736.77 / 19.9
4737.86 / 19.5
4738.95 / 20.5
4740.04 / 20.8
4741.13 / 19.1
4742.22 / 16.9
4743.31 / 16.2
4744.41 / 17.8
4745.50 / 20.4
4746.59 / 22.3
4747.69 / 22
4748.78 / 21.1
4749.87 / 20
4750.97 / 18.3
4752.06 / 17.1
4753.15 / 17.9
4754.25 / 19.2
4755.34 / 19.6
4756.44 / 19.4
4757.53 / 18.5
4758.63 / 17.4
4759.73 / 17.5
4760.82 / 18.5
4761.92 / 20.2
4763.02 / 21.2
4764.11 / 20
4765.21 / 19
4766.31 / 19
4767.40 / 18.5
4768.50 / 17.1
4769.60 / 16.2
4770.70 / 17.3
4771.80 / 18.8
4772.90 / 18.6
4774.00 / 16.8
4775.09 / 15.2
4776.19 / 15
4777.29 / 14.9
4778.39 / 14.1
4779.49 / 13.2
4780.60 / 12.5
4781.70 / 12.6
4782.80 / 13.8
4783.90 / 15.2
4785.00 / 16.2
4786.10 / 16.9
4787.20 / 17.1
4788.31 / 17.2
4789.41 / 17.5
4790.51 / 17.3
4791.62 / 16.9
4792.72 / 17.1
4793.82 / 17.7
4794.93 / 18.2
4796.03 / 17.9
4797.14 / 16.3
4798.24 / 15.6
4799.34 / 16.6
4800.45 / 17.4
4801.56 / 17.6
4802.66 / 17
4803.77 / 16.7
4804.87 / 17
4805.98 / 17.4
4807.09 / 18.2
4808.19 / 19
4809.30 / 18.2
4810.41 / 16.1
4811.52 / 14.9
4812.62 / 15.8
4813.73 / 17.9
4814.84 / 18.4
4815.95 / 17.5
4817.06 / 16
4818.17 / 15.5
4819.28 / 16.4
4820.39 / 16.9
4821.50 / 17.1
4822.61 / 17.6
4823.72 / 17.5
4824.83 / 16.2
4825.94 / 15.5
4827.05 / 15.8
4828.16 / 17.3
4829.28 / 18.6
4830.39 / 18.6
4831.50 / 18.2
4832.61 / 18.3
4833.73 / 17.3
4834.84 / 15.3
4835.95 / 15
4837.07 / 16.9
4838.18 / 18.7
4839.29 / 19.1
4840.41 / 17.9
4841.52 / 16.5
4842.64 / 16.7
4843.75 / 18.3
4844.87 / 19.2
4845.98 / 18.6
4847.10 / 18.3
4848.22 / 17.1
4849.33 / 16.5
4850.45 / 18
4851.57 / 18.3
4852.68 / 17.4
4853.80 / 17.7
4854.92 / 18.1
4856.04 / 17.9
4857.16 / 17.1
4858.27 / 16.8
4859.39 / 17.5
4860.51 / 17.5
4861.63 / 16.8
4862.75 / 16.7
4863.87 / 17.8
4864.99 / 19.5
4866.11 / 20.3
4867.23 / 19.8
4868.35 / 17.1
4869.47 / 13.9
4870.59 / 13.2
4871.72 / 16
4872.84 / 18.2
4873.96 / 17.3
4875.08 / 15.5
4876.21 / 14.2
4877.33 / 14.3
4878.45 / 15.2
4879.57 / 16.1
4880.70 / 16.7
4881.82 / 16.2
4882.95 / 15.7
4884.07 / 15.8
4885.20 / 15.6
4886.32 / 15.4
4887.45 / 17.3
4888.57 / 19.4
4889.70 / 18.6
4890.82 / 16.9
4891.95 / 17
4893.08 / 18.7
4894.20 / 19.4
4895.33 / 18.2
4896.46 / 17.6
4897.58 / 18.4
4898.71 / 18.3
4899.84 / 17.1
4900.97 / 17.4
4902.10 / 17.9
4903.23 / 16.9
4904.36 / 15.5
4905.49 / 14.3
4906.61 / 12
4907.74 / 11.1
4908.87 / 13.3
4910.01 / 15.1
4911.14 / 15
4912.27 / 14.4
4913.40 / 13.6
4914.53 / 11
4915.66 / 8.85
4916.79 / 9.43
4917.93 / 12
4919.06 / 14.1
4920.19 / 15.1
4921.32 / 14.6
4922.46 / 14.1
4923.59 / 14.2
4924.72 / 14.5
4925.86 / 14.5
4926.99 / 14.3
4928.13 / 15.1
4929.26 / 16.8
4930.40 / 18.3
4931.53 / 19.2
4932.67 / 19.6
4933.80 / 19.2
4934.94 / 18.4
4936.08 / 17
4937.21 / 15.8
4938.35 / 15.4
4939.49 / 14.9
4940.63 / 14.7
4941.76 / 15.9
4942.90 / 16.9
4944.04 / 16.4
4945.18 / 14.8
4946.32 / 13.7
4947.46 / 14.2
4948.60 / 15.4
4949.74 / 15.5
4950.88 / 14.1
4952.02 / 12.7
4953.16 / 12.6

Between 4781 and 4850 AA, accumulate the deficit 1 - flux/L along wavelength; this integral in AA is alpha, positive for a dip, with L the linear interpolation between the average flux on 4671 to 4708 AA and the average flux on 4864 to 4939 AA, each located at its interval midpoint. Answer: 8.7 AA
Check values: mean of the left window 24.8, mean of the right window 15.9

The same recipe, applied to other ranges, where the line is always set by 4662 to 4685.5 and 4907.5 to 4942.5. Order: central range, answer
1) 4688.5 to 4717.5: 2.7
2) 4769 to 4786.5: 5.1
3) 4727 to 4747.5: 3.6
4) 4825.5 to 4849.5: 2.0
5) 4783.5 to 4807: 4.5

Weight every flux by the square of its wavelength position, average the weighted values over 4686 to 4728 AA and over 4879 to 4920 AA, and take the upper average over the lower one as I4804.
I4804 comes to 0.74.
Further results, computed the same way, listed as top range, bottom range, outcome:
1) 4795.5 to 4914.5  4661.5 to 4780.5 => 0.82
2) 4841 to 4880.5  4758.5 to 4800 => 1.05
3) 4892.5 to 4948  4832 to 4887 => 0.93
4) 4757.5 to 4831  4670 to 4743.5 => 0.77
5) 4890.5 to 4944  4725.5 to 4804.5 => 0.92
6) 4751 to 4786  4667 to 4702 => 0.68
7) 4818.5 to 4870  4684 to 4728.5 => 0.81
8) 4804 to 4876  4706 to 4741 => 0.86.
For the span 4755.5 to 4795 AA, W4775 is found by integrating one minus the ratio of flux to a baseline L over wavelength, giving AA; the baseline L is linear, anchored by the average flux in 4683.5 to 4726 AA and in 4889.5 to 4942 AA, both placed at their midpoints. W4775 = 6.7 AA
